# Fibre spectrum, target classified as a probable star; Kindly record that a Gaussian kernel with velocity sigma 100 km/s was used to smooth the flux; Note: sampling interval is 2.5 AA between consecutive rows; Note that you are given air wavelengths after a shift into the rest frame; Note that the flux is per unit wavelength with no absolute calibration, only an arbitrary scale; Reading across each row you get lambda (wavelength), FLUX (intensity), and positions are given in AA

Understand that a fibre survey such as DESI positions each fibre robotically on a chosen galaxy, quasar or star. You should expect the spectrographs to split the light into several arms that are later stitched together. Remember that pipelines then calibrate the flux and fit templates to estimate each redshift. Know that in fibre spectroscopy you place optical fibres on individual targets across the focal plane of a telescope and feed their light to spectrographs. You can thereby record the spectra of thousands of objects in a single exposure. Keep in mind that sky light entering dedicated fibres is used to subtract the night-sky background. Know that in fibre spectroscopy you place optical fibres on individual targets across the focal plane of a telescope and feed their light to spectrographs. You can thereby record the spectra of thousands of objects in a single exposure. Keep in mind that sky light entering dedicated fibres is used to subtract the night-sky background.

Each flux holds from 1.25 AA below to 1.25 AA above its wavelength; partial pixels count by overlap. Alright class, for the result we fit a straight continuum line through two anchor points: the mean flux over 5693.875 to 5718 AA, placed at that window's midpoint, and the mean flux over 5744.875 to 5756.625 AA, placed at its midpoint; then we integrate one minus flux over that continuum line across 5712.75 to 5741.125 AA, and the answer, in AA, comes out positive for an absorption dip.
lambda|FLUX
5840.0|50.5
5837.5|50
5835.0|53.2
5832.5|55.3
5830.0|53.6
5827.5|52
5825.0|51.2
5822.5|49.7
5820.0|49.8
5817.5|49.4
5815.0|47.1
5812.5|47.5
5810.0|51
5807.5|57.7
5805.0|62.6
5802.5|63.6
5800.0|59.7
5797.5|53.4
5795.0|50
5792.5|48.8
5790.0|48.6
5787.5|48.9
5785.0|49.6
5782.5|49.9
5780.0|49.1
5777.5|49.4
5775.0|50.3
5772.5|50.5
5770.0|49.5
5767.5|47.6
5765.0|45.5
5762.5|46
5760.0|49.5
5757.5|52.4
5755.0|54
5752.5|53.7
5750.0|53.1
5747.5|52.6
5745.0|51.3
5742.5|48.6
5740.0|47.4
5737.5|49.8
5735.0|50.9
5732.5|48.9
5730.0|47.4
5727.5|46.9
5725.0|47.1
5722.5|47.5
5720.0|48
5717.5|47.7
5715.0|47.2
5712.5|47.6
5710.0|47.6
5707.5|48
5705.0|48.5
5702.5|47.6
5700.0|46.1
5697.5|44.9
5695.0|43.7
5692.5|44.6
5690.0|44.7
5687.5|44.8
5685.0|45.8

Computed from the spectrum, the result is 0.98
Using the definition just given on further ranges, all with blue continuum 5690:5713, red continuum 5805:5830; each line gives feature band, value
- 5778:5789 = 0.12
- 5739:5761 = -1.36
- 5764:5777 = 0.15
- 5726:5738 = -0.25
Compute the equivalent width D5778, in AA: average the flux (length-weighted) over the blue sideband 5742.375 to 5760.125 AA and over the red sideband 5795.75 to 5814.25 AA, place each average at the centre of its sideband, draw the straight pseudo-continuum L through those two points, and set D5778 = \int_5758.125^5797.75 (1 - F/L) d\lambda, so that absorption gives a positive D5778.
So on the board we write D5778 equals 3.7 AA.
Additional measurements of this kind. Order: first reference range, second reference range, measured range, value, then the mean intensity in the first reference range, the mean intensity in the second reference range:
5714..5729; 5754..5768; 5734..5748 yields -0.49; 47.4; 49.2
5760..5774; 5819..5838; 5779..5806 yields -1.83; 48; 51.9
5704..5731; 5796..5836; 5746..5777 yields -0.10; 47.6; 53.5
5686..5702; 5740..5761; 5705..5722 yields -0.17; 44.9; 51.7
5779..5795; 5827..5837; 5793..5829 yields -1.21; 49.2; 53.4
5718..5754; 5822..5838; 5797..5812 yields -1.78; 49.5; 52.4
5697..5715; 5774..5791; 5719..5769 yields -1.12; 47.3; 49.4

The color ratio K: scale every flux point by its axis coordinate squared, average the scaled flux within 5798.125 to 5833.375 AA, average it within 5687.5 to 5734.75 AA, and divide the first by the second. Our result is 1.18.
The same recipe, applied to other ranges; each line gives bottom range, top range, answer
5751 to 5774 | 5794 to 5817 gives 1.11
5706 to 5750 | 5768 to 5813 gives 1.10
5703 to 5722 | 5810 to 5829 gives 1.08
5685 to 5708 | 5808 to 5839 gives 1.16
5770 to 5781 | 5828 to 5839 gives 1.08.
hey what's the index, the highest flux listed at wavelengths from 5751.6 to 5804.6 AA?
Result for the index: 63.6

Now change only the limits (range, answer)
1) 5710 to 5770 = 54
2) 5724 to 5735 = 50.9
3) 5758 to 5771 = 49.5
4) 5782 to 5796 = 50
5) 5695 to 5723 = 48.5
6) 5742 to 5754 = 53.7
